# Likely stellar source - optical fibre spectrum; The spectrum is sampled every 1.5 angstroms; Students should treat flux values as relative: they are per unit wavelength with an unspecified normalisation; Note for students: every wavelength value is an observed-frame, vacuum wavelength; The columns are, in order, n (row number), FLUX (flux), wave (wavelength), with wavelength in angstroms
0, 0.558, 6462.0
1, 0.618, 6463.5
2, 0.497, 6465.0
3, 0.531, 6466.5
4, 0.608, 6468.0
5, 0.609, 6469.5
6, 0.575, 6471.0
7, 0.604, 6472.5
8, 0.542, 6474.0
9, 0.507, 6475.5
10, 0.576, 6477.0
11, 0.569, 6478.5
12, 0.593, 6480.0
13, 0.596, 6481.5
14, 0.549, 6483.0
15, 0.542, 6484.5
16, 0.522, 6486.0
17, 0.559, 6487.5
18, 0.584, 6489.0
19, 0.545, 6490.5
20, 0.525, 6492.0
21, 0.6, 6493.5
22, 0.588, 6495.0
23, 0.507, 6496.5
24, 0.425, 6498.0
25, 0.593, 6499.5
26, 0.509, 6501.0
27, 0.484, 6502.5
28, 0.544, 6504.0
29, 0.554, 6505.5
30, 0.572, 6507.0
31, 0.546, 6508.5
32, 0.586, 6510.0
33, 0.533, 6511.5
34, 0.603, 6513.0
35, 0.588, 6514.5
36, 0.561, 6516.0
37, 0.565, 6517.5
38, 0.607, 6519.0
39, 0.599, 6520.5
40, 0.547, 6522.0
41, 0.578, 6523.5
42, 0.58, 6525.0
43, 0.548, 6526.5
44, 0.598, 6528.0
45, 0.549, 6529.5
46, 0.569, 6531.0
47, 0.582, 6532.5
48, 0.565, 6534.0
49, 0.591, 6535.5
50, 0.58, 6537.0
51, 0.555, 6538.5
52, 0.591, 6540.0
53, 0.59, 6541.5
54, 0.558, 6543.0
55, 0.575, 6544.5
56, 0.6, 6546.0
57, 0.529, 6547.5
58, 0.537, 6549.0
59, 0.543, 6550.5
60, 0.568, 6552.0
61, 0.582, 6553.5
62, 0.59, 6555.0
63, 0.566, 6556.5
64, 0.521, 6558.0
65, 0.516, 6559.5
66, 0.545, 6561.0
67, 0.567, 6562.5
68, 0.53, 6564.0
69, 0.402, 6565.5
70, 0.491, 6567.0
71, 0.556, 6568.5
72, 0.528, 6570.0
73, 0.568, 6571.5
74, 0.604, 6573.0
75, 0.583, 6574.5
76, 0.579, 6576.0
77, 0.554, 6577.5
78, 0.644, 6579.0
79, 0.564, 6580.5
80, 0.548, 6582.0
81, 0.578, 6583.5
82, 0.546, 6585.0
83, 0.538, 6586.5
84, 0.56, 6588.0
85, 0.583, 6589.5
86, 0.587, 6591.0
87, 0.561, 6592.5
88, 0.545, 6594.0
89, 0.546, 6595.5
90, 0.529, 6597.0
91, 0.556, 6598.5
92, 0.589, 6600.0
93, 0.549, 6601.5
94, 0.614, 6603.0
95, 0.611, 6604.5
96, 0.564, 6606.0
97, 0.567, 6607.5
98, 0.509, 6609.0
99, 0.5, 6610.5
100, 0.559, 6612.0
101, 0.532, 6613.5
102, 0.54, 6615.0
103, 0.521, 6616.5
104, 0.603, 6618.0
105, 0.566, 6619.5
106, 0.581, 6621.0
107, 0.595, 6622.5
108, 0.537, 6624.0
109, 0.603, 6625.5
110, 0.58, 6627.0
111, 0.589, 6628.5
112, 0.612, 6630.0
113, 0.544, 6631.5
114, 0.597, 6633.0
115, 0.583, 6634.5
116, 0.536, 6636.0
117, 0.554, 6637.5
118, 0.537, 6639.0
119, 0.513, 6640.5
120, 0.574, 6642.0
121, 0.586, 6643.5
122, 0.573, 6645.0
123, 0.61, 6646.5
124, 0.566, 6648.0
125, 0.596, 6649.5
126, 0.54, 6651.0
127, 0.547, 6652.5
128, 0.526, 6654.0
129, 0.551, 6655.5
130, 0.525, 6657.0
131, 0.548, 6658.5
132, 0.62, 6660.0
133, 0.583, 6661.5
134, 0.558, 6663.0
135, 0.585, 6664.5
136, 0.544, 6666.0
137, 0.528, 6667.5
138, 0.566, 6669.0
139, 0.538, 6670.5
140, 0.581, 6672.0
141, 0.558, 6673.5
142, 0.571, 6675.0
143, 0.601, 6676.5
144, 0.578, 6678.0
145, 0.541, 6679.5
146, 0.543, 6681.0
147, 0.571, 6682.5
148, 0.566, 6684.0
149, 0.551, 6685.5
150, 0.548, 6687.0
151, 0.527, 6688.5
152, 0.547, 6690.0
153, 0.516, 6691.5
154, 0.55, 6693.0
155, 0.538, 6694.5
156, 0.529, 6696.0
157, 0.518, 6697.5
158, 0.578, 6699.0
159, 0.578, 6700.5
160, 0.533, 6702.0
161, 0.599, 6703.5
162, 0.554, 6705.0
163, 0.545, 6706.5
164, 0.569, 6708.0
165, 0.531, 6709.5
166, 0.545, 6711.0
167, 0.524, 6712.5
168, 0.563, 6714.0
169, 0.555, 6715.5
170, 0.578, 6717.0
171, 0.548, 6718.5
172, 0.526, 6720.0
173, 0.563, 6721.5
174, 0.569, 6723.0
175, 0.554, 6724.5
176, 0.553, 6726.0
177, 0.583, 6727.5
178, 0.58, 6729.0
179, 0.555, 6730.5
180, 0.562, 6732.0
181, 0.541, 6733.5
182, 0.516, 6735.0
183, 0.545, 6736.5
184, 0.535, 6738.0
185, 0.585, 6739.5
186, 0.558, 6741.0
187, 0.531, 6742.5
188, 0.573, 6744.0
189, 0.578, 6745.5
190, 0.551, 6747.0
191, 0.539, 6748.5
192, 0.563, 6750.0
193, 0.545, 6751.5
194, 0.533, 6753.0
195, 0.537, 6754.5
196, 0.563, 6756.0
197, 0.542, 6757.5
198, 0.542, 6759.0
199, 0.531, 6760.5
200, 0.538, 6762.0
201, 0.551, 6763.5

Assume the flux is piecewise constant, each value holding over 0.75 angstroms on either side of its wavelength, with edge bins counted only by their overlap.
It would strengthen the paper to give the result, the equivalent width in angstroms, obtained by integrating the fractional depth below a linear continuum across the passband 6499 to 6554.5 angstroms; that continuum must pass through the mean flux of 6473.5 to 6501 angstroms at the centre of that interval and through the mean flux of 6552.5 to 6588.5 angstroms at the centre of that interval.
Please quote -1.5 angstroms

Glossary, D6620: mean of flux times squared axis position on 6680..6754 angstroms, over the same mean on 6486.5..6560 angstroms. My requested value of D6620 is 1.0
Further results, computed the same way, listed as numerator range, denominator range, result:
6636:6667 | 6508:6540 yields 1.02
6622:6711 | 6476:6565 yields 1.05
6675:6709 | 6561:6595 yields 1.03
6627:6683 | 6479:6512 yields 1.08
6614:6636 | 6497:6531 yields 1.06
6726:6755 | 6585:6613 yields 1.03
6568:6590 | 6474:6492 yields 1.05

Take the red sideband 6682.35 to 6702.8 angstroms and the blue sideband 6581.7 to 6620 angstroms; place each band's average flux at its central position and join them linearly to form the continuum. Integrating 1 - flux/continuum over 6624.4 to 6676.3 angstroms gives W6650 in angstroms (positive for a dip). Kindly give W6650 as -1.34 angstroms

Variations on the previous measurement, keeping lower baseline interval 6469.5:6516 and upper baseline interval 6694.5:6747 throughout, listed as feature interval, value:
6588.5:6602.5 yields -0.17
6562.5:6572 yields 0.67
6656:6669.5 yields -0.17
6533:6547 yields -0.57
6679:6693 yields 0.21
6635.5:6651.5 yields -0.25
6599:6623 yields -0.32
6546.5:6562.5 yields 0.10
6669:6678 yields -0.26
